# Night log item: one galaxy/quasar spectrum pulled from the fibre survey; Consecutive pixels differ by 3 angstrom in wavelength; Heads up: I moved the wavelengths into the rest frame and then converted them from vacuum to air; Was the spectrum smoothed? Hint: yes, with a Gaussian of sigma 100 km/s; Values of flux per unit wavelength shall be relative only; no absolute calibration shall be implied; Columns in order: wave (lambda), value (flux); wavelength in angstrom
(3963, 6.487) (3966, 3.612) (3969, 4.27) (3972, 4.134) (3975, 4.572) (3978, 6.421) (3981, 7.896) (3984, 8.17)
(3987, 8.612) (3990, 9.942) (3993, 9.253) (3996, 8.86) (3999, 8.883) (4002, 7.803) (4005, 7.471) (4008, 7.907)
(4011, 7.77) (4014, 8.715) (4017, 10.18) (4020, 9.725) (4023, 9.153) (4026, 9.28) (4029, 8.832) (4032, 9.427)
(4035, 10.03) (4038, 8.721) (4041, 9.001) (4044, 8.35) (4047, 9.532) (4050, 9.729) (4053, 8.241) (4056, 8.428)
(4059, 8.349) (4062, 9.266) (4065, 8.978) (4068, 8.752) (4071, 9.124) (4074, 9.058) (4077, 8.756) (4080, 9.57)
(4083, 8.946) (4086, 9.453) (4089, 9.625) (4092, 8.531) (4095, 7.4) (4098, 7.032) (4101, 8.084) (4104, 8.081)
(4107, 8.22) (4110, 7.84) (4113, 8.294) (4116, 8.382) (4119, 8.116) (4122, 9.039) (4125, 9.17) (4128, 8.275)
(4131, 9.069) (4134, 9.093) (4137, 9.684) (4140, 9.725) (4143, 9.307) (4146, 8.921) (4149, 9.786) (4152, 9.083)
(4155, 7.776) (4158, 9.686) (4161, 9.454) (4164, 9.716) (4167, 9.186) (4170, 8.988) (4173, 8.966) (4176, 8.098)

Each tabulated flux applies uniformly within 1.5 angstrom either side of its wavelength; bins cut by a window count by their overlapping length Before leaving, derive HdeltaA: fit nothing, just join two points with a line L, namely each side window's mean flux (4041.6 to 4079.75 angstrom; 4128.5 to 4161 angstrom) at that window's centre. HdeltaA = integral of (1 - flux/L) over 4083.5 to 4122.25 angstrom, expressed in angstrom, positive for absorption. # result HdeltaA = 3.2 angstrom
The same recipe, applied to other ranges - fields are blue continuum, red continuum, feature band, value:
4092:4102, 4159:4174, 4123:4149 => -1.91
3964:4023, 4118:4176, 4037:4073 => -2.94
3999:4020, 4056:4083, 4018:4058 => -1.99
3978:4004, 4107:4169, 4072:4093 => -0.84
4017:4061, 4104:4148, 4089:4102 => 1.36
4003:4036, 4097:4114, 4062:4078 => -1.20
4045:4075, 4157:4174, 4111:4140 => 1.14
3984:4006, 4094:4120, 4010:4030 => -1.45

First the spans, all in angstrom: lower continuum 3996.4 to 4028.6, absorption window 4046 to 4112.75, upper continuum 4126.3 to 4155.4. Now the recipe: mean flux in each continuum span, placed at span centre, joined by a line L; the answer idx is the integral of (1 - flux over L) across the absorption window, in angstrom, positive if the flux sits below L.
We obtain 1.9 angstrom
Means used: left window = 8.7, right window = 9.12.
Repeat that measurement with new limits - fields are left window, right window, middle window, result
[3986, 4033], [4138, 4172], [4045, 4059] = 0.12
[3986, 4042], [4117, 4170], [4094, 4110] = 2.25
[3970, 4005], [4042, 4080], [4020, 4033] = -1.44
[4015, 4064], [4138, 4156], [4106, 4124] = 1.59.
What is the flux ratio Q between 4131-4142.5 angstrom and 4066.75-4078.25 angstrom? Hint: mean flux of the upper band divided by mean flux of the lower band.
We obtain 1.06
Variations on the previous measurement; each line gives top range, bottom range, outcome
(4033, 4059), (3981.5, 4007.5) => 1.05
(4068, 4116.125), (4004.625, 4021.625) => 0.98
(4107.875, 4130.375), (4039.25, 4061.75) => 0.96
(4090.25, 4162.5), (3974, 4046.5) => 1.01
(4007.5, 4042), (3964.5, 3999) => 1.30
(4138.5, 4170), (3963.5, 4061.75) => 1.13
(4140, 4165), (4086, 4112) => 1.13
